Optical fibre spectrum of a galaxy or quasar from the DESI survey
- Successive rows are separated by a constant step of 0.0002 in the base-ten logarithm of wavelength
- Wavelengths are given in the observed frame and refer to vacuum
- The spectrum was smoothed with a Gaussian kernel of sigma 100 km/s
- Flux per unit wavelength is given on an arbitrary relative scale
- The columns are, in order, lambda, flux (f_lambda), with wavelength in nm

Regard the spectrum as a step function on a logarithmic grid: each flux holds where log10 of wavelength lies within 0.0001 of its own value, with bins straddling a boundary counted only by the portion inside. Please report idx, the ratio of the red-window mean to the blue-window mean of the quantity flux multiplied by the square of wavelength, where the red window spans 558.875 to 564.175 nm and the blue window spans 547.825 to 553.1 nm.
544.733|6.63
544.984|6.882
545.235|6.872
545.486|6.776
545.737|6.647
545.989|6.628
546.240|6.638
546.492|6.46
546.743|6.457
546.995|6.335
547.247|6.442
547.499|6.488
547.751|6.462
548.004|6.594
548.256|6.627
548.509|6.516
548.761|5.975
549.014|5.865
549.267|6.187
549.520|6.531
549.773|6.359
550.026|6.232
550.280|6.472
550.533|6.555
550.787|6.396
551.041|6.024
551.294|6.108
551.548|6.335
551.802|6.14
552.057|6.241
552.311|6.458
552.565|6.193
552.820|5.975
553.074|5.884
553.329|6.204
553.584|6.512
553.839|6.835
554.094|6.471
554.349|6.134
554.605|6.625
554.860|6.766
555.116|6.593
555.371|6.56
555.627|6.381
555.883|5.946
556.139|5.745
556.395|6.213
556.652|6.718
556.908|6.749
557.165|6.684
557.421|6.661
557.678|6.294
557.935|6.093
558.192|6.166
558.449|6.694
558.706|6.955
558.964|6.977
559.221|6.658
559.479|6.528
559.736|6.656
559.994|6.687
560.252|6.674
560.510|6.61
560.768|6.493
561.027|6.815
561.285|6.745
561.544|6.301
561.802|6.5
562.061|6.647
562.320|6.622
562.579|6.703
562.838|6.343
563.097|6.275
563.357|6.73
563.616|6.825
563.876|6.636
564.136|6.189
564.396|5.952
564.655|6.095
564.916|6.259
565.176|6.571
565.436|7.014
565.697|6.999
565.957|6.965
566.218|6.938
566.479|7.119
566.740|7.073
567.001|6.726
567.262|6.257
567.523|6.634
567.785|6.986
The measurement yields 1.09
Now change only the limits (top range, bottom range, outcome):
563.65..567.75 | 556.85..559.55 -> 1.04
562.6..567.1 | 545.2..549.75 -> 1.09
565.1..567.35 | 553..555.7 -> 1.11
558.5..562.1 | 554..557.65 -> 1.05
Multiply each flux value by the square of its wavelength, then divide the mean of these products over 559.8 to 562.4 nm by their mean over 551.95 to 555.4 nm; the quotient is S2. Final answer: 1.06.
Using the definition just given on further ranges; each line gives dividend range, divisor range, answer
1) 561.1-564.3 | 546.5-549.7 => 1.08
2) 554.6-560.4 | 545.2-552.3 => 1.05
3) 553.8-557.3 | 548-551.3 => 1.04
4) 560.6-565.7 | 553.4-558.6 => 1.04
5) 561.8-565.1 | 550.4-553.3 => 1.08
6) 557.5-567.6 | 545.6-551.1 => 1.08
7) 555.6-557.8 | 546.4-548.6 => 1.02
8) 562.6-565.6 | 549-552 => 1.08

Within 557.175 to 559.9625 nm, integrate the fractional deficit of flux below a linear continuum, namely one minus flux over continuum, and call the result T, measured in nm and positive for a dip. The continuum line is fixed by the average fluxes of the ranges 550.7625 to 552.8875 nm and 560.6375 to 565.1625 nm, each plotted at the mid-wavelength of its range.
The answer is -0.090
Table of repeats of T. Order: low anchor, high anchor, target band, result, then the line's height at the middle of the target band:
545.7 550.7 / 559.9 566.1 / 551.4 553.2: 0.080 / 6.46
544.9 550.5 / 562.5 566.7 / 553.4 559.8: 0.043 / 6.54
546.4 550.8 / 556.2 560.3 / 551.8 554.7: 0.074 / 6.48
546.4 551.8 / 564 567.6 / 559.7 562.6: -0.029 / 6.55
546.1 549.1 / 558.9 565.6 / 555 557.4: 0.032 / 6.5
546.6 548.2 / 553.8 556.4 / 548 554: 0.125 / 6.43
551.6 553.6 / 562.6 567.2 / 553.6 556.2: -0.066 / 6.27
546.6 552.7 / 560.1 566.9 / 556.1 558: 0.015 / 6.49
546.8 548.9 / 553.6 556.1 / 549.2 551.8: 0.050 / 6.44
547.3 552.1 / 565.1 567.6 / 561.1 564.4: 0.100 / 6.73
